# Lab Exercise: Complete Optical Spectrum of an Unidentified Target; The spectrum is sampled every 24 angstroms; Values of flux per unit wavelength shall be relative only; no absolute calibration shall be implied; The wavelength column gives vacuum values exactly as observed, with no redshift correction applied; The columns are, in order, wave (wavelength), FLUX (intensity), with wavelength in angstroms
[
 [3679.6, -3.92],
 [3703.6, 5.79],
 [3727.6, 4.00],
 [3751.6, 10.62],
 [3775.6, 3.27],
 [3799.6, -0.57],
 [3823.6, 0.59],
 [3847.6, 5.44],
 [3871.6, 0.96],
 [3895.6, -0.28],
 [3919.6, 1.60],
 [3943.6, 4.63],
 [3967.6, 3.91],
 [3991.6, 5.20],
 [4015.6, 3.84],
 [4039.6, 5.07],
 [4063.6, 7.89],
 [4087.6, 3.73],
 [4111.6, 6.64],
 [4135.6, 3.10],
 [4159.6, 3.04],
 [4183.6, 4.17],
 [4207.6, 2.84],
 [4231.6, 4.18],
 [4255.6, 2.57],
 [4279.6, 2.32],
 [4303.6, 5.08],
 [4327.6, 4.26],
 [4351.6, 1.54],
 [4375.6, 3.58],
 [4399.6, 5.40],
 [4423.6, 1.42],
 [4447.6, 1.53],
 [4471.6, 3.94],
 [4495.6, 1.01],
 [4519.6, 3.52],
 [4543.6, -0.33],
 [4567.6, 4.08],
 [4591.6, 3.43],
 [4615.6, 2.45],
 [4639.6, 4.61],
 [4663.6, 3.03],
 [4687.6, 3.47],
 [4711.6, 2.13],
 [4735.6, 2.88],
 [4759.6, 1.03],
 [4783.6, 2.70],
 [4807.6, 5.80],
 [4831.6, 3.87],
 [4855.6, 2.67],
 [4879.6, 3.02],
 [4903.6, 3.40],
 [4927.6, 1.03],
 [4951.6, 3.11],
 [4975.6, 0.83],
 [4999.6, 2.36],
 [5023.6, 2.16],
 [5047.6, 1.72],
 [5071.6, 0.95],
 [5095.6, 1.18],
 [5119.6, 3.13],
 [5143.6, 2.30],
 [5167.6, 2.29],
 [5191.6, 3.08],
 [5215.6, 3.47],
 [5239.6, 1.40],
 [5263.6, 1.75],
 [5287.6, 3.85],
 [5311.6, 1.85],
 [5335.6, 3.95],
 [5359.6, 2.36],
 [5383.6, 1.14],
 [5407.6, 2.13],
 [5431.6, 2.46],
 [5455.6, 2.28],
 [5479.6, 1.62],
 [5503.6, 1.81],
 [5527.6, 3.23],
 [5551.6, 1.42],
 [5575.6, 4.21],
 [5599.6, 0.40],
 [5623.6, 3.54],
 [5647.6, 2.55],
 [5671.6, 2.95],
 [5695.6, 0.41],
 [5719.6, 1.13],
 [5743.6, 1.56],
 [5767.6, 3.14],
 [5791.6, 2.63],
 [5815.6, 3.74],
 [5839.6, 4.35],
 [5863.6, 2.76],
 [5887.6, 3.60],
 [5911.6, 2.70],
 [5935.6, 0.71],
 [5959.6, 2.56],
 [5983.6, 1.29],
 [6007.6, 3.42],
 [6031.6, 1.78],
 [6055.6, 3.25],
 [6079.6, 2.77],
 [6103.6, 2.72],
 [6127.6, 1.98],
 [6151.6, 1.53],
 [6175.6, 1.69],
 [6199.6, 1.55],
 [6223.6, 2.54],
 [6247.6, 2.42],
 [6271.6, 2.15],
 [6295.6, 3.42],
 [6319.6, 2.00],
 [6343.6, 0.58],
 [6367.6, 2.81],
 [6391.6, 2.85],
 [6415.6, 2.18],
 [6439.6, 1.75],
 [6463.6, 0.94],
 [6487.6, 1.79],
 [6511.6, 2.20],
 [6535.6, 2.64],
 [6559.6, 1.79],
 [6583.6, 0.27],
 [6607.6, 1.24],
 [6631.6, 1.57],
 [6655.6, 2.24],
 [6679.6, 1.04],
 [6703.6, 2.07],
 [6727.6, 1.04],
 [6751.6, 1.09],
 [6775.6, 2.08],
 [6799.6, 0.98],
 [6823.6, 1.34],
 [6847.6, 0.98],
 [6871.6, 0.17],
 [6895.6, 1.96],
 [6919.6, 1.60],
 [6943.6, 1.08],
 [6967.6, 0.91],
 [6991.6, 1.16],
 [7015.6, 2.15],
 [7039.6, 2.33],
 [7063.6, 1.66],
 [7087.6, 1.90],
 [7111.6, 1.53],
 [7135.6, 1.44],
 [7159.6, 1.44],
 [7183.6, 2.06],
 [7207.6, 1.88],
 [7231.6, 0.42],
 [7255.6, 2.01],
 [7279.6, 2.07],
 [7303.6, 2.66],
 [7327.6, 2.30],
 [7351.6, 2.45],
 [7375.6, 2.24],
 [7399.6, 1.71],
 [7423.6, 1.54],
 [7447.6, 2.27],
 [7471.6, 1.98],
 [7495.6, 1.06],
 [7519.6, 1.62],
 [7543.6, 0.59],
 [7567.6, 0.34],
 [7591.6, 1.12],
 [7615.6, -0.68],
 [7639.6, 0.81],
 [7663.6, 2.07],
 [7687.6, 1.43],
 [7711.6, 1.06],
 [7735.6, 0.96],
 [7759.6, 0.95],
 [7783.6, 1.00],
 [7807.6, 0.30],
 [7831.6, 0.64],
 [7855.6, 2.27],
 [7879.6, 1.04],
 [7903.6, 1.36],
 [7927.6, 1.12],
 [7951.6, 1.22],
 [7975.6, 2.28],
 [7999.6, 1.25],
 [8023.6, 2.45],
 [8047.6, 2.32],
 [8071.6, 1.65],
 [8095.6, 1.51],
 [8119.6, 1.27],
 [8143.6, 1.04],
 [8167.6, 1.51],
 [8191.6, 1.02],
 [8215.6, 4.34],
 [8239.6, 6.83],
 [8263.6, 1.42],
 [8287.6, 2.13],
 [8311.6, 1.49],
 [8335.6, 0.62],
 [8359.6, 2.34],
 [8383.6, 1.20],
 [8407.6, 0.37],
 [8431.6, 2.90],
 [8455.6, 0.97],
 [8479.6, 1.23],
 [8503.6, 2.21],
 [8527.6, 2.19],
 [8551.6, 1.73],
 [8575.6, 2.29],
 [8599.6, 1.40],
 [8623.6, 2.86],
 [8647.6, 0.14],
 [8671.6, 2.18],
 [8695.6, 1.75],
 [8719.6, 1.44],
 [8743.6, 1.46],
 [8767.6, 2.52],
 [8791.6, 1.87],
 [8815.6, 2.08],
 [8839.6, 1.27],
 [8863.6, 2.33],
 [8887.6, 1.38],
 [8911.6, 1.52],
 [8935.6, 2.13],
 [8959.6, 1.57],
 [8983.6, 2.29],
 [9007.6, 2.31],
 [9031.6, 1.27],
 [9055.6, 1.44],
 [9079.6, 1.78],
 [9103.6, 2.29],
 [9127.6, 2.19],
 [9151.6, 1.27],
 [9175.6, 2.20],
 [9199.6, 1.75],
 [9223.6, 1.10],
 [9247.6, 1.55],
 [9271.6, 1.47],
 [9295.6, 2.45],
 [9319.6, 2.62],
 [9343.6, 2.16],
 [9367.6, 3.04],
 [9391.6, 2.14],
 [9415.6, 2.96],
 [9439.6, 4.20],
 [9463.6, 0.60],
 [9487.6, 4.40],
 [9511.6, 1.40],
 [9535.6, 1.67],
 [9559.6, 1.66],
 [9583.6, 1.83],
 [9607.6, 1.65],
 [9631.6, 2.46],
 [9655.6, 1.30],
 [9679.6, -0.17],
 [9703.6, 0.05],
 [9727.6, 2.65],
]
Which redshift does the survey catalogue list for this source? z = 1.207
